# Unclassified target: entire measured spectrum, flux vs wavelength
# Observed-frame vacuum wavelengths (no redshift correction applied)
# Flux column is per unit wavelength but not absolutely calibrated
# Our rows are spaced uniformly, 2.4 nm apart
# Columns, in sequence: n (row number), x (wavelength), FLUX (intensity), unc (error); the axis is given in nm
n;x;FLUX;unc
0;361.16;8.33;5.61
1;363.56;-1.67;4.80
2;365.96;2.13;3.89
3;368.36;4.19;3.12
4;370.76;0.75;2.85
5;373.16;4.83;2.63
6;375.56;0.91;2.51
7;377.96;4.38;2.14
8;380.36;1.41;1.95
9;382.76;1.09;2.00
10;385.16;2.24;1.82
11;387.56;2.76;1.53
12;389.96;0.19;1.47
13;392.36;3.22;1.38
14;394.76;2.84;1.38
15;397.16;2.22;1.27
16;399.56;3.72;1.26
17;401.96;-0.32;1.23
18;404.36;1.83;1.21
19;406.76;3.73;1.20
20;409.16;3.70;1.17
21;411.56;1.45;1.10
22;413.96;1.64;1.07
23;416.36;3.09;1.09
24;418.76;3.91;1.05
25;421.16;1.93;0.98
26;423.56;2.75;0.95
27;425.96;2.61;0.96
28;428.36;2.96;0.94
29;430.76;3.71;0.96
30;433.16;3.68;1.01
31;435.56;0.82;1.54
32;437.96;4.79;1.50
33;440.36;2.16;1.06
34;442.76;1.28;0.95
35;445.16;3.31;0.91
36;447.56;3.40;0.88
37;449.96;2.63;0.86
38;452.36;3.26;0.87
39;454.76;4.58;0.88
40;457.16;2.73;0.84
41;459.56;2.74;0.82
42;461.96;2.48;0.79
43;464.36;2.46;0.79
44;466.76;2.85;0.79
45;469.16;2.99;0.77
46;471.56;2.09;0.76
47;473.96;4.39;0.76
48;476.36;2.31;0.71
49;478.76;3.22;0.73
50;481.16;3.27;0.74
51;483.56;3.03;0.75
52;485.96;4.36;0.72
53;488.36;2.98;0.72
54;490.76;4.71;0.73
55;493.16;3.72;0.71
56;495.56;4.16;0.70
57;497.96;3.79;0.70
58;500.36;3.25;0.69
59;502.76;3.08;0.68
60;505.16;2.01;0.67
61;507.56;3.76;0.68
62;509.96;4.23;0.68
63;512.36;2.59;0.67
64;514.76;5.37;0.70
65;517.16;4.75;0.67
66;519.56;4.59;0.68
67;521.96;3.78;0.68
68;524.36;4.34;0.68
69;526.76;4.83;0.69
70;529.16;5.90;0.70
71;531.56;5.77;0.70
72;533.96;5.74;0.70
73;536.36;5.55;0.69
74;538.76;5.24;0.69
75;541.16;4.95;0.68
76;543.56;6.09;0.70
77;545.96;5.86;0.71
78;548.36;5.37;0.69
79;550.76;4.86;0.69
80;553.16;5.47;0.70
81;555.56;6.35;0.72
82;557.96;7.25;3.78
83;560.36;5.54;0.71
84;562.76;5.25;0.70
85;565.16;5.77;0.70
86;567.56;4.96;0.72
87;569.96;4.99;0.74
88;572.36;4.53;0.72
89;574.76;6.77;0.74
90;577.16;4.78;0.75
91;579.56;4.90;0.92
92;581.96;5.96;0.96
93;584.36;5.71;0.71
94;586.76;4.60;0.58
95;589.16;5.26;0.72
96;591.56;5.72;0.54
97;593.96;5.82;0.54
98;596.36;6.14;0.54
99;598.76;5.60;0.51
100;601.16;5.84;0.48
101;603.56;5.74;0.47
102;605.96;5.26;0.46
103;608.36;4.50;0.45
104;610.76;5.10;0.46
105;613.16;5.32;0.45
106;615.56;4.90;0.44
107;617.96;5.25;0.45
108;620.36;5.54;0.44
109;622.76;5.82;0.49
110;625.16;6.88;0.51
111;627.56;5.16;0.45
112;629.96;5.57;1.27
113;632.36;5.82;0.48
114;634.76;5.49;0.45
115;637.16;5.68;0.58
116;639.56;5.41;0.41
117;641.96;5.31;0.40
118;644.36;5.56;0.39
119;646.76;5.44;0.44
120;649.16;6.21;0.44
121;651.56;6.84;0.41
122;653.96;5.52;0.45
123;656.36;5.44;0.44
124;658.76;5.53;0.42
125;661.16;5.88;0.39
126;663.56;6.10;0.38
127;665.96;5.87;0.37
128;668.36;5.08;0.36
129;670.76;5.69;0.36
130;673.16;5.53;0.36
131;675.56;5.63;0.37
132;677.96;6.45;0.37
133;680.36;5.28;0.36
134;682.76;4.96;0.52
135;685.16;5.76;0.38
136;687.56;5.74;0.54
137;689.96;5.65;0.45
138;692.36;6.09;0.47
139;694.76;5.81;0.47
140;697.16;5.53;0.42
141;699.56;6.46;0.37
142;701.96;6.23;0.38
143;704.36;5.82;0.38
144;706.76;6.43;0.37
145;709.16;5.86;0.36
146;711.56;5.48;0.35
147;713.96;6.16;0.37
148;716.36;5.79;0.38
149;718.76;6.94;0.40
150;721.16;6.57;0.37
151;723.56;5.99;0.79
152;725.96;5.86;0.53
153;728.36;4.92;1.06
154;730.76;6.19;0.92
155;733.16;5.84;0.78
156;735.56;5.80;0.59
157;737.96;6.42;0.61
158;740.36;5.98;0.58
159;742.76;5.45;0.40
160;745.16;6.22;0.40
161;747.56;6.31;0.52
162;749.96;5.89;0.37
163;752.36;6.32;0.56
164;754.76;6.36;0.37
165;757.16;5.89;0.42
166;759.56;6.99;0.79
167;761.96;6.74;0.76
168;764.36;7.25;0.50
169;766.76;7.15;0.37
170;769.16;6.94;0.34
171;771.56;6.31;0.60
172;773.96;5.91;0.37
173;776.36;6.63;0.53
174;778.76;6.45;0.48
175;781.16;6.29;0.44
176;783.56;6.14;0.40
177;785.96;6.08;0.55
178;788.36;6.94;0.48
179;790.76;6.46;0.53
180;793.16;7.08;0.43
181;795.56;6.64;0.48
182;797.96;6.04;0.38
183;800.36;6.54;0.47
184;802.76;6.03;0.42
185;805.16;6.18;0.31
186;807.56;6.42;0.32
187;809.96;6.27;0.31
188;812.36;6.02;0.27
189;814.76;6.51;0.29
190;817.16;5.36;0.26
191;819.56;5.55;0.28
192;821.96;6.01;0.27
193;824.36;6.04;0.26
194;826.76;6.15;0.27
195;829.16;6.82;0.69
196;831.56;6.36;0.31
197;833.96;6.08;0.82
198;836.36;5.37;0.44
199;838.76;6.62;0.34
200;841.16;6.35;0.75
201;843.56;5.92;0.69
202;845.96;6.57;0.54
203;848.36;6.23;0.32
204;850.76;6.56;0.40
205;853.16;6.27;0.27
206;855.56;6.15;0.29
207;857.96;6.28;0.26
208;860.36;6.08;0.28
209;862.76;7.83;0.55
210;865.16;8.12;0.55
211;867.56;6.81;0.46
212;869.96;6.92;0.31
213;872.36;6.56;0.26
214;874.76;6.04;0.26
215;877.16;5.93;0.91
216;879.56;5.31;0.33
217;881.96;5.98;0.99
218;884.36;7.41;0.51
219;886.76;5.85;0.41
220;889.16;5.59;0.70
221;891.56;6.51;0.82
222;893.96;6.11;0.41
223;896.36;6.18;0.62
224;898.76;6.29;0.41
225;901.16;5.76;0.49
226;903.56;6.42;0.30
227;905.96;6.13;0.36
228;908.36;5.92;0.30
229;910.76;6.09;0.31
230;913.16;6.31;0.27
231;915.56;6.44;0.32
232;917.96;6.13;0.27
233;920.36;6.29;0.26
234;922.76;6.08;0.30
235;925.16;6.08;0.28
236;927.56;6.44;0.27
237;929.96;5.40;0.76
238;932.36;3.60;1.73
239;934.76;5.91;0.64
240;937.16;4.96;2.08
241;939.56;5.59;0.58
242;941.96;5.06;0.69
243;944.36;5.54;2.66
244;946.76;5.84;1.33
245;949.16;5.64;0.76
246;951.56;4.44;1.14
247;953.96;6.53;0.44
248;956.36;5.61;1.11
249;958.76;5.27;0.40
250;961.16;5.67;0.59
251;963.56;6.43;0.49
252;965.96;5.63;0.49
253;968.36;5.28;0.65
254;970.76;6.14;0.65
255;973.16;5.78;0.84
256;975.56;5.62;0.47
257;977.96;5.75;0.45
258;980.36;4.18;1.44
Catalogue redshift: 0.316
